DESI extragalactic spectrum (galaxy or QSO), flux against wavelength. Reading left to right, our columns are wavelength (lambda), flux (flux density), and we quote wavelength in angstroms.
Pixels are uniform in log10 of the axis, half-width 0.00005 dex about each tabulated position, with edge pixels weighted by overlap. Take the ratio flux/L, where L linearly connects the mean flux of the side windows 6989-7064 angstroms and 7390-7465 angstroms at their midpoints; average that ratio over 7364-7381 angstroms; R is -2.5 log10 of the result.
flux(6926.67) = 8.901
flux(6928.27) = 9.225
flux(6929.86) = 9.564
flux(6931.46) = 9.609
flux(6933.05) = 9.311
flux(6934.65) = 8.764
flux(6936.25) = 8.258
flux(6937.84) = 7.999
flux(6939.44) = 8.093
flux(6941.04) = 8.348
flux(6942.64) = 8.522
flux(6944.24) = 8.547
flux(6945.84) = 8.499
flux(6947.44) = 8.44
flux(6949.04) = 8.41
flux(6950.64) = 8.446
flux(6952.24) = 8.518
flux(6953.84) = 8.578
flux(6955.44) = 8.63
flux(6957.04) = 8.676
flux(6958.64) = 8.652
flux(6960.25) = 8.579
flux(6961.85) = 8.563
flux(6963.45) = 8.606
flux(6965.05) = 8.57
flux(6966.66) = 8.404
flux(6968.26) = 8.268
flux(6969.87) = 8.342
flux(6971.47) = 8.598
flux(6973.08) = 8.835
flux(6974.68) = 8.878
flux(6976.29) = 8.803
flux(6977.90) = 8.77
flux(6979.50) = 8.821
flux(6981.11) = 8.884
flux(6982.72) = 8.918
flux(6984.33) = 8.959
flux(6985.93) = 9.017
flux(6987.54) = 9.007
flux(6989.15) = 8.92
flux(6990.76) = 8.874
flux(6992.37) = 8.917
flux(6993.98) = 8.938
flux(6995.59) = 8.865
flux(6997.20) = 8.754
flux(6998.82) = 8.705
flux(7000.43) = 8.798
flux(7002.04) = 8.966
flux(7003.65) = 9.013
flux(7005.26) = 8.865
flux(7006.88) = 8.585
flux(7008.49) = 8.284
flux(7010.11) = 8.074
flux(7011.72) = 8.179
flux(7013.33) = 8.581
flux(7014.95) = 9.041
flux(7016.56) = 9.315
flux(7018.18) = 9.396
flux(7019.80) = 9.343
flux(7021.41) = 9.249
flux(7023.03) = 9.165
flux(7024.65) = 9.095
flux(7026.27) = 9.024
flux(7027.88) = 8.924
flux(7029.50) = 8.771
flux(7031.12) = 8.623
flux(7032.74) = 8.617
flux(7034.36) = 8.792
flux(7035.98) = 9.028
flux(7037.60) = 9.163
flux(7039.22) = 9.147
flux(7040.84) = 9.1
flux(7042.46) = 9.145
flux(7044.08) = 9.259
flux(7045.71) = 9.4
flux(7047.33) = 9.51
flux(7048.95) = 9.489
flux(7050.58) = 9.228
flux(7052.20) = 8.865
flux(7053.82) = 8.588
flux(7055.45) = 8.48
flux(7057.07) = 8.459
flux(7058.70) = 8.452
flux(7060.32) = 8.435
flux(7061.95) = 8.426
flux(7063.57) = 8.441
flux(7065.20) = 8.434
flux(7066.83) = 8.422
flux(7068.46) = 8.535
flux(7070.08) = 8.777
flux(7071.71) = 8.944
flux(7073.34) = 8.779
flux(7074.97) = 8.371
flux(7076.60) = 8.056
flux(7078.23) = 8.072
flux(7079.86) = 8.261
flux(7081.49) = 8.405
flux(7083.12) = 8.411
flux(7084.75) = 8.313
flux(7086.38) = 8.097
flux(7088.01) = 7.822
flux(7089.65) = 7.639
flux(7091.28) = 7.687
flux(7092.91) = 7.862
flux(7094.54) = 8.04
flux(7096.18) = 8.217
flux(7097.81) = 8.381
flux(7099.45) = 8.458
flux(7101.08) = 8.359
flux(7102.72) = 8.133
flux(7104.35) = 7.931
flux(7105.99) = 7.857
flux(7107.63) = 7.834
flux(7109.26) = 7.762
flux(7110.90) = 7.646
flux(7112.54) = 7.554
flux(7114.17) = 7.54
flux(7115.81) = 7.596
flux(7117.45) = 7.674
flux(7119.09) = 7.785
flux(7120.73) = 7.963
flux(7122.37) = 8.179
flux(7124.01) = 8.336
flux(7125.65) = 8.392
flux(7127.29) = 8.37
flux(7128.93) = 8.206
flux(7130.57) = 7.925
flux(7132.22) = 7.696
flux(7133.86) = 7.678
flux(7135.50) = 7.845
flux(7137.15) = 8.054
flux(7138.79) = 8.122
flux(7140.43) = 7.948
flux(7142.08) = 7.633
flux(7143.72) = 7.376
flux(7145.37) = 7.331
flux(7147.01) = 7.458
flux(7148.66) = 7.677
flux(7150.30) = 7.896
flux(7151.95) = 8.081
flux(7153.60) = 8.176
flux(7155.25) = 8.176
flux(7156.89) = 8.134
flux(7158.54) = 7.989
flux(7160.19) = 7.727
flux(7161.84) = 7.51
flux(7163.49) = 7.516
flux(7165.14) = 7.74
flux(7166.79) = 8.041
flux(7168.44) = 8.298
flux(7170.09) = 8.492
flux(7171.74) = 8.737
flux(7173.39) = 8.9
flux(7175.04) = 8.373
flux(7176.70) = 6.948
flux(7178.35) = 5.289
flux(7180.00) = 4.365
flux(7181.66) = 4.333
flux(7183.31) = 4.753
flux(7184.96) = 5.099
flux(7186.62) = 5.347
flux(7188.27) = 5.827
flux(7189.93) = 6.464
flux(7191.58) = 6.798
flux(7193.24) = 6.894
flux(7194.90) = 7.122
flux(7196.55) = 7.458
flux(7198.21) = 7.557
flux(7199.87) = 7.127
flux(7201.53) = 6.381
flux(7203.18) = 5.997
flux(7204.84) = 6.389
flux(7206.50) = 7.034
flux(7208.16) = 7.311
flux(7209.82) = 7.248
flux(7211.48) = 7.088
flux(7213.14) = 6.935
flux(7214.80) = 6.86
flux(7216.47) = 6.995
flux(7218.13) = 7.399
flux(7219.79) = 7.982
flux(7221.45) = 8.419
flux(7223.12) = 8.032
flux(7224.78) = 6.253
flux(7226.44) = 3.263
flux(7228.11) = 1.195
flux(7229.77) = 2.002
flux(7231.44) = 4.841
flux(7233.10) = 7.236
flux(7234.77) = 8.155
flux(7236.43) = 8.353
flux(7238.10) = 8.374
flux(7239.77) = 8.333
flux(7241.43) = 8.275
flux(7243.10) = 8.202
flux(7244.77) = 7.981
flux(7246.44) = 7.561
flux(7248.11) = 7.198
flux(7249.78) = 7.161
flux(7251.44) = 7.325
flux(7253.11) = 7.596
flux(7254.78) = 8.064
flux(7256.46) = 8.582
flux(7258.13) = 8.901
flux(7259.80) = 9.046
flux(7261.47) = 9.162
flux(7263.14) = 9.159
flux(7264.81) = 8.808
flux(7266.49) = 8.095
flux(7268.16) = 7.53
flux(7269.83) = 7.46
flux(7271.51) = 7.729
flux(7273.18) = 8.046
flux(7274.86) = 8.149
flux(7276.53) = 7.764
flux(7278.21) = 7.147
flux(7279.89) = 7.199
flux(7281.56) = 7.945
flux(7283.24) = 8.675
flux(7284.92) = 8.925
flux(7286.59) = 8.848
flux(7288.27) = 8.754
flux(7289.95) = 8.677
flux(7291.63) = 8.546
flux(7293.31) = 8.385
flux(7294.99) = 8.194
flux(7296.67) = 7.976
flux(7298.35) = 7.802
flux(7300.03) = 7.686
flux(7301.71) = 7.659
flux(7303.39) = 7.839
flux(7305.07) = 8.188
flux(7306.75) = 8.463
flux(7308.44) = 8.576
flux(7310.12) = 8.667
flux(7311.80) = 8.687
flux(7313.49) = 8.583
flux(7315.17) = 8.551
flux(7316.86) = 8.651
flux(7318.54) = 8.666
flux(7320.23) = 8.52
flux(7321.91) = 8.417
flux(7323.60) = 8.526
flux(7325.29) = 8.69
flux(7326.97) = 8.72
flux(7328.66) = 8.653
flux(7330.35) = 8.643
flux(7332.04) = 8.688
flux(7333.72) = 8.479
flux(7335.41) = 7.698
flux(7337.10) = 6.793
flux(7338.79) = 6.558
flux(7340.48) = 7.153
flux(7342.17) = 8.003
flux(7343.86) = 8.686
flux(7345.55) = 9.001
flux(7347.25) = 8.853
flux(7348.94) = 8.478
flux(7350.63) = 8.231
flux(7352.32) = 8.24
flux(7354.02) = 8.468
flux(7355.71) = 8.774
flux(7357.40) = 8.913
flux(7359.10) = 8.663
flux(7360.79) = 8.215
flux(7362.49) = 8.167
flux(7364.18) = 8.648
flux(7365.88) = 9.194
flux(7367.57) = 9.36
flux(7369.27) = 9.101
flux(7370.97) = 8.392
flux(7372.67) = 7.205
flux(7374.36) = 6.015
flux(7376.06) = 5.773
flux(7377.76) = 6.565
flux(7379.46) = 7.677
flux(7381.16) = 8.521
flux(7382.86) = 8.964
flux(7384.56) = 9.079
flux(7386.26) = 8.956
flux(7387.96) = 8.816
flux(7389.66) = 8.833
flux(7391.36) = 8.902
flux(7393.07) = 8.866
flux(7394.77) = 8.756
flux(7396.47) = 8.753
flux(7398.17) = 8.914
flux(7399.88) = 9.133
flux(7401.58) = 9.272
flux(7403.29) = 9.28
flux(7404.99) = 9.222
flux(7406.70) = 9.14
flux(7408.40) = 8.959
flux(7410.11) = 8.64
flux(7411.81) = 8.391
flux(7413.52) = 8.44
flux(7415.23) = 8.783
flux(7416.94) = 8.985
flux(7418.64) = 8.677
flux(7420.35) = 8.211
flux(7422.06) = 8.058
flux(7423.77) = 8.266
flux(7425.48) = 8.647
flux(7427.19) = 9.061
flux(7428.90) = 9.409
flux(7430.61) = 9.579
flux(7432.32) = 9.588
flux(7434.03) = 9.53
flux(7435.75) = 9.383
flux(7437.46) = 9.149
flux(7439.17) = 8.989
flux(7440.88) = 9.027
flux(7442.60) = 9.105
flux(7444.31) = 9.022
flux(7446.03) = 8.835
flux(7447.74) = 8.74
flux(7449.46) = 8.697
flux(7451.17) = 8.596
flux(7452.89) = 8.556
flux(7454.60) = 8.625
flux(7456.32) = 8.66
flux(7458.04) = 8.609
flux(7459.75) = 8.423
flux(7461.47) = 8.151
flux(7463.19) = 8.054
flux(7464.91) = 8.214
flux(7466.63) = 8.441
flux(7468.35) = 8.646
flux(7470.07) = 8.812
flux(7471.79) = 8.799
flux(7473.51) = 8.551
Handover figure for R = 0.14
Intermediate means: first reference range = 8.88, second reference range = 8.83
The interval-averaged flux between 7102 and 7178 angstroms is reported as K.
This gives 7.9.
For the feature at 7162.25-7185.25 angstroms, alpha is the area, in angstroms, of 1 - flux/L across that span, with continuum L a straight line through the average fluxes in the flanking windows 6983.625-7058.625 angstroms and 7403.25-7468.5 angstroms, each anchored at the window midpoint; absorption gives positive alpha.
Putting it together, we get 4.92 angstroms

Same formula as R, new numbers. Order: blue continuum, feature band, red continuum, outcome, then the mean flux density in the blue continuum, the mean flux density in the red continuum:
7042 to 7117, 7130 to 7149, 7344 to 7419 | 0.09 mag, 8.35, 8.55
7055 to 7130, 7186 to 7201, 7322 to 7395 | 0.21 mag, 8.17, 8.3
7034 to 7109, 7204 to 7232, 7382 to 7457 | 0.36 mag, 8.5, 8.9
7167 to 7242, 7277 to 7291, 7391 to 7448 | -0.10 mag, 6.68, 8.93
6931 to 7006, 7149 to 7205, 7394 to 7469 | 0.23 mag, 8.69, 8.81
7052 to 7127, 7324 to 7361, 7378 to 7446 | 0.05 mag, 8.18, 8.88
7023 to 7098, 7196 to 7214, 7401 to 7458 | 0.25 mag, 8.62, 8.89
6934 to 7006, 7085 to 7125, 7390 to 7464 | 0.10 mag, 8.66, 8.84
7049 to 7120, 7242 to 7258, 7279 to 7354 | 0.06 mag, 8.22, 8.3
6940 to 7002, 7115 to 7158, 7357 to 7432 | 0.10 mag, 8.68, 8.58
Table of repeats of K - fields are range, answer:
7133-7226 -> 7.21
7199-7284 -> 7.33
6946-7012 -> 8.68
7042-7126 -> 8.32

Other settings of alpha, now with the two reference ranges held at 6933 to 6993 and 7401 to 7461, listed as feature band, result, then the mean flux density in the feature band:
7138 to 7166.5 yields 3.0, 7.8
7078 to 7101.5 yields 1.5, 8.13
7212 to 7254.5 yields 9.1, 6.9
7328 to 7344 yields 1.7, 7.9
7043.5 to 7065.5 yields -0.4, 8.82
